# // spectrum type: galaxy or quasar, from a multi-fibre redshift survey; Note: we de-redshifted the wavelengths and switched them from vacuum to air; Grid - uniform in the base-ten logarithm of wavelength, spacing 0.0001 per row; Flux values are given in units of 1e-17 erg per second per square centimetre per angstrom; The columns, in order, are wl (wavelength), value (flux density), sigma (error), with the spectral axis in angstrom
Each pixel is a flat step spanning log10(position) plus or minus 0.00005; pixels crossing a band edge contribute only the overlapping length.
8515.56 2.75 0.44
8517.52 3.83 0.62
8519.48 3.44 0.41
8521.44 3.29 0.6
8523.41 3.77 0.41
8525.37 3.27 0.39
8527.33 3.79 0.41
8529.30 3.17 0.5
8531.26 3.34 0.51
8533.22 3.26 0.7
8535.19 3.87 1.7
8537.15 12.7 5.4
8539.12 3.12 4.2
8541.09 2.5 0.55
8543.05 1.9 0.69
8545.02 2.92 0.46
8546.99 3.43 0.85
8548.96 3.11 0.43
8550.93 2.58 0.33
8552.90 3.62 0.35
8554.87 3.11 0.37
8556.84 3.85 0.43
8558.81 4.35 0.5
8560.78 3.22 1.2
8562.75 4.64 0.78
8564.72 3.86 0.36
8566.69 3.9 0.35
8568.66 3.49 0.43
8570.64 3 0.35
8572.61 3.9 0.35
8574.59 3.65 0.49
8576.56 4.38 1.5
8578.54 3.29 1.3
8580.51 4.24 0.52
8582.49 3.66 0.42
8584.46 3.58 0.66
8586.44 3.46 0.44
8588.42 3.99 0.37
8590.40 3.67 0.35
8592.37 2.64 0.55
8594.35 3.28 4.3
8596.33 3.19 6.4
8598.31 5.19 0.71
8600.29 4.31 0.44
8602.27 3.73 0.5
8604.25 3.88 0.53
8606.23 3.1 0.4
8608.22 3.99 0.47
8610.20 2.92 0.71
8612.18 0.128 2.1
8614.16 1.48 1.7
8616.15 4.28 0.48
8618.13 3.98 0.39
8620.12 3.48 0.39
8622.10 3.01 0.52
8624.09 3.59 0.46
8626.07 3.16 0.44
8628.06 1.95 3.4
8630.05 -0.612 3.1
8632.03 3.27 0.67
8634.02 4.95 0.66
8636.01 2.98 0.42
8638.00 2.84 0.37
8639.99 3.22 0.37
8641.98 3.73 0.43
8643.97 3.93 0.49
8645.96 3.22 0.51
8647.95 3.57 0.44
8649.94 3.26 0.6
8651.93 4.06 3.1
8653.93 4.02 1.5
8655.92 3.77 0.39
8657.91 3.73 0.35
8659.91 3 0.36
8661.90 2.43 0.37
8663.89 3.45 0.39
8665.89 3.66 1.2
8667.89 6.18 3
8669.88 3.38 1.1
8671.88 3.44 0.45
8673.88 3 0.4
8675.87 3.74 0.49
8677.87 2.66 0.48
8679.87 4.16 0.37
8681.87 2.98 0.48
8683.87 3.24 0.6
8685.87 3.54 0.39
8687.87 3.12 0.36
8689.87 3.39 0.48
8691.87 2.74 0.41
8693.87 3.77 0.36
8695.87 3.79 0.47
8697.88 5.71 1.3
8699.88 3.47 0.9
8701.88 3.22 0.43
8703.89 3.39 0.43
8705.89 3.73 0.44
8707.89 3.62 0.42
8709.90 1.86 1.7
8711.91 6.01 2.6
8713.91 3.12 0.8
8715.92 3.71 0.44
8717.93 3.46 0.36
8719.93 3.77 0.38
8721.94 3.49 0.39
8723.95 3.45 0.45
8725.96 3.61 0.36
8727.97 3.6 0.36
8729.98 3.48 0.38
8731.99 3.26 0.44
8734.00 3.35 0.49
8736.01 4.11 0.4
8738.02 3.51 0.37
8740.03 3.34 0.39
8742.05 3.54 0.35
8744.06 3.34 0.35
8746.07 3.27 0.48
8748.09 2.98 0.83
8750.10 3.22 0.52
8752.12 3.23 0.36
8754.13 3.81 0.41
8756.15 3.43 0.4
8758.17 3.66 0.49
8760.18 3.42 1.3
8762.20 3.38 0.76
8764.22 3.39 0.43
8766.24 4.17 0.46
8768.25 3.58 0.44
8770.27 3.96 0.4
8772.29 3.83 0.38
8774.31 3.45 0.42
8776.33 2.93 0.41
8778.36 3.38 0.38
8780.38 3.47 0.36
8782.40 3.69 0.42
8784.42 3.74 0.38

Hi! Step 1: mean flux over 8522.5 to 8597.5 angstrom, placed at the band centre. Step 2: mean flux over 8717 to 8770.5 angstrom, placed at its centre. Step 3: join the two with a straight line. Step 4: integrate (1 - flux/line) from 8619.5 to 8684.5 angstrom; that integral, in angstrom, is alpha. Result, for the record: 4.6 angstrom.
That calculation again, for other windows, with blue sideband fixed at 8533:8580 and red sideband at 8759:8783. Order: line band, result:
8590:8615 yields 3.9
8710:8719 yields -0.6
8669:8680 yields 1.0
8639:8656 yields 0.4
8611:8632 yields 7.1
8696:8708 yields -0.7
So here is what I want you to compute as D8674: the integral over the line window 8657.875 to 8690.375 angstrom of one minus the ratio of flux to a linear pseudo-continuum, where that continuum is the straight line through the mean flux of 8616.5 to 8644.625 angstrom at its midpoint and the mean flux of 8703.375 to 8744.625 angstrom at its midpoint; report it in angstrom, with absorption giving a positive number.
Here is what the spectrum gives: -1.4 angstrom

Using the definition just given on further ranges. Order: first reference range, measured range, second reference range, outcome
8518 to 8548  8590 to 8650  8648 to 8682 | 7.9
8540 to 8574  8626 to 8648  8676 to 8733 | 3.1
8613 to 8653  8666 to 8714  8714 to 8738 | -3.5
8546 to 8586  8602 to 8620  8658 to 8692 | 2.6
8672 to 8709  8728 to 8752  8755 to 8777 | 1.0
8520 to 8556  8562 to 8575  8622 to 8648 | -1.0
